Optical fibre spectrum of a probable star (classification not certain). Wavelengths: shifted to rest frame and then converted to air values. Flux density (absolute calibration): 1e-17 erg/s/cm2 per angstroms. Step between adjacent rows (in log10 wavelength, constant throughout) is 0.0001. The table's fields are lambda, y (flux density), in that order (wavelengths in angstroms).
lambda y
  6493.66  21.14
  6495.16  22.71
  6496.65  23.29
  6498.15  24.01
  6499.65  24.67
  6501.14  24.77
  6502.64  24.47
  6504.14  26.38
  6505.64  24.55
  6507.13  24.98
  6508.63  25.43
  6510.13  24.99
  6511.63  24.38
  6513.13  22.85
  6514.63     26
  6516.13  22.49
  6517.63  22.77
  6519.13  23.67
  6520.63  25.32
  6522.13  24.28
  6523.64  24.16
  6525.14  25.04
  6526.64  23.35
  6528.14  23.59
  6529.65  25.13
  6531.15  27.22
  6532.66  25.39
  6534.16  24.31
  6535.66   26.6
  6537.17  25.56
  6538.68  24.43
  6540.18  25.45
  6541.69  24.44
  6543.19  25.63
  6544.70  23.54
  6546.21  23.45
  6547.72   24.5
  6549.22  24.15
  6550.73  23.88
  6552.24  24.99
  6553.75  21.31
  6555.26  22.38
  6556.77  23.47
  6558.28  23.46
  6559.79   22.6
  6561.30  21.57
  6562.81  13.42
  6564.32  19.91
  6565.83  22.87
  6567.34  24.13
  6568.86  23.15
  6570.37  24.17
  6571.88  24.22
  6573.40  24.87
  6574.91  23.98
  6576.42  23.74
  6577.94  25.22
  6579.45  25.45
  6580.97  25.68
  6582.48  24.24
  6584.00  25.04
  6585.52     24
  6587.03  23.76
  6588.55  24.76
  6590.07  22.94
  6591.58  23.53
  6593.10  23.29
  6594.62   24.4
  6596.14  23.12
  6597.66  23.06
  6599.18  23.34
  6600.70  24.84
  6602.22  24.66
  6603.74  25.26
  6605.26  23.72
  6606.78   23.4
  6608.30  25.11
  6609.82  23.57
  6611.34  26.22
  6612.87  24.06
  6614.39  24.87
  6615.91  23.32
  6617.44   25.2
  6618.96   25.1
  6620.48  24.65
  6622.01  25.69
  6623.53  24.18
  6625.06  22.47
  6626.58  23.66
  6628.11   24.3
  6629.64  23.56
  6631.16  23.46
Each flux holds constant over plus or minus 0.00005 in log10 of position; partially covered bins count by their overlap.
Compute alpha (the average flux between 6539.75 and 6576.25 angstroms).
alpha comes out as 23.1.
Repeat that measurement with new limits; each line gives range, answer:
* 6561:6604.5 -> 23.6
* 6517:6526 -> 24.2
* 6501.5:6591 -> 24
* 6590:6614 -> 24.1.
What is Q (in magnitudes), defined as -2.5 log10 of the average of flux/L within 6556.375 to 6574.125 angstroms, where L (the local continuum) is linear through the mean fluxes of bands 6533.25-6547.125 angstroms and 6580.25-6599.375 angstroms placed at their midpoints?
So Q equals 0.10 mag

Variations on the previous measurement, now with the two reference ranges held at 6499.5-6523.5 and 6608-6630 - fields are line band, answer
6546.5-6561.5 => 0.052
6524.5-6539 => -0.027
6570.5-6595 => 0.005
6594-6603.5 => 0.020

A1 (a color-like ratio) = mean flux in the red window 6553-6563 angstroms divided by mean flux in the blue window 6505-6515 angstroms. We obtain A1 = 0.87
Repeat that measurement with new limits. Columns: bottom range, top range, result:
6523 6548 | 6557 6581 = 0.93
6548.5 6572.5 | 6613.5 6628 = 1.08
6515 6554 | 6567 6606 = 0.99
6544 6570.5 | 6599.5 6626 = 1.08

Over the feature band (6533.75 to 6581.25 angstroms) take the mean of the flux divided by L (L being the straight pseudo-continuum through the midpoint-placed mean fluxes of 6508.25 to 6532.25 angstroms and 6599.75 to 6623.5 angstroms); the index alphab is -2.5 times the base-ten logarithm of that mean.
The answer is 0.040 mag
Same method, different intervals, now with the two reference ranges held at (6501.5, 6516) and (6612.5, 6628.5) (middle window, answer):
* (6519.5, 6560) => 0.01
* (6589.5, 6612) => 0.02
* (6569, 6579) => 0.01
